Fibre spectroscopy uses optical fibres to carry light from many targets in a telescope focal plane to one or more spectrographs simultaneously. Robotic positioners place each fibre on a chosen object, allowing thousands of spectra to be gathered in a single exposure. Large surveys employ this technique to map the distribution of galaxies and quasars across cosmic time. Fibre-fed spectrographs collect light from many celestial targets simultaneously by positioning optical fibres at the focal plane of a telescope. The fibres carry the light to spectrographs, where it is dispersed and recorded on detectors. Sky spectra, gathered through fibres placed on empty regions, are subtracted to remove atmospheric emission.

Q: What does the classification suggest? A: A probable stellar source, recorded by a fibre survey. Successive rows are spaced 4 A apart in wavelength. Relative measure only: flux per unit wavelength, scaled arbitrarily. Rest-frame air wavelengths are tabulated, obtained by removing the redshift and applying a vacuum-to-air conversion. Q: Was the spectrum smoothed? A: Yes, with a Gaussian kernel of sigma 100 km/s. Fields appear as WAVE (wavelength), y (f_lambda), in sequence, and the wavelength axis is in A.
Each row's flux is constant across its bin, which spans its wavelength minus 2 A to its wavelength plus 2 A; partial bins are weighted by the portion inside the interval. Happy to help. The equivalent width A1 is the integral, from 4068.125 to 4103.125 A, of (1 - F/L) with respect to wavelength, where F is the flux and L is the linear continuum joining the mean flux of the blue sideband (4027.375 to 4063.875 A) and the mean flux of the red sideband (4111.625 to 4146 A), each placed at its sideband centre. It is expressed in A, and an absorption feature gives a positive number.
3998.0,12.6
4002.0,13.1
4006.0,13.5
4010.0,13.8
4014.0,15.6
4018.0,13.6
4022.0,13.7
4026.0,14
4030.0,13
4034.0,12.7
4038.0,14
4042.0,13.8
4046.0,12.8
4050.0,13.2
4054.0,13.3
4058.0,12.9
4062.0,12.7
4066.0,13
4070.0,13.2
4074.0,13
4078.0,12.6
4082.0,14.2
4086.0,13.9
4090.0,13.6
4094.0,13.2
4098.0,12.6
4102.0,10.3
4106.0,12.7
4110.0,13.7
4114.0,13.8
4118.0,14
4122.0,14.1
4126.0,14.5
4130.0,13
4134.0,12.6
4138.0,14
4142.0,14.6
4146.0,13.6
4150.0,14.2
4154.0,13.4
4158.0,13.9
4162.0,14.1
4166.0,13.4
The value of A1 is 1.2 A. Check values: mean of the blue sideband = 13.2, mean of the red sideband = 13.8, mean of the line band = 13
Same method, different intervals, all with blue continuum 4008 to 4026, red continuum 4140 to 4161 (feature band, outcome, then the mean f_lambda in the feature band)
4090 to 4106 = 2.0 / 12.3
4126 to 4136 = 0.6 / 13.1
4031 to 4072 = 2.8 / 13.2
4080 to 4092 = 0.1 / 13.9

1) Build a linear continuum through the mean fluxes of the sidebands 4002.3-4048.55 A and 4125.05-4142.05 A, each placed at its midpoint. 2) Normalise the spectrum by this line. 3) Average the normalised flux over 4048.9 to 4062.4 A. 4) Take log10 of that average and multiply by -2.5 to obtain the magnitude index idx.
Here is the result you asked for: 0.05 mag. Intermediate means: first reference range 13.7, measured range 13.1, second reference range 13.6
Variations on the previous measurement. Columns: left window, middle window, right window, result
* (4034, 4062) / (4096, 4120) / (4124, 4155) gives 0.060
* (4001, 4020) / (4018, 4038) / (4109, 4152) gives 0.040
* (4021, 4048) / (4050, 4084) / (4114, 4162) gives 0.035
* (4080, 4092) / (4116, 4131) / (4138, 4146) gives 0.011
